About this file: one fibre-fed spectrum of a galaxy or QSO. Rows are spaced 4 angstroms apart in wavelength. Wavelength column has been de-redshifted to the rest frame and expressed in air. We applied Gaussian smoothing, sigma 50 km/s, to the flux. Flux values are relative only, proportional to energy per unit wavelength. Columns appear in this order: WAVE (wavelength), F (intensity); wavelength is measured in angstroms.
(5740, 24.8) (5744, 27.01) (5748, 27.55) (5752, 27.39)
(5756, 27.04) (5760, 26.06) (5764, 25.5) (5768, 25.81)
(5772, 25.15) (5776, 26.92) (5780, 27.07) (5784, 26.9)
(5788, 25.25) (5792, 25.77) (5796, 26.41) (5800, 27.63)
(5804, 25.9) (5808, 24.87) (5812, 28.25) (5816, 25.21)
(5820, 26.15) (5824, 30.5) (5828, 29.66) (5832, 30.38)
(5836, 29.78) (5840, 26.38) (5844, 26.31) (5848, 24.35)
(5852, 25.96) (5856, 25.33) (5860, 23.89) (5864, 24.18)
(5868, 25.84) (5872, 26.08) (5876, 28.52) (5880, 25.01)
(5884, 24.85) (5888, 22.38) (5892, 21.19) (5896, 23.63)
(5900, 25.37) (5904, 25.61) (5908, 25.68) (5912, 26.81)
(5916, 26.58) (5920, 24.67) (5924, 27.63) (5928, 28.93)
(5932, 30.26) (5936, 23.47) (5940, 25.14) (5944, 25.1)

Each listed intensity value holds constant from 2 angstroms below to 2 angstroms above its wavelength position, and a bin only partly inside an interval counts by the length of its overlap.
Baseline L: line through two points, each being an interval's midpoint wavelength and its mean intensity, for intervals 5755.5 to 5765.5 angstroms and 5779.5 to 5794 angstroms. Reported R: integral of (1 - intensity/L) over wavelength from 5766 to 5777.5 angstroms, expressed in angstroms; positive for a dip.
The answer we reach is 0.1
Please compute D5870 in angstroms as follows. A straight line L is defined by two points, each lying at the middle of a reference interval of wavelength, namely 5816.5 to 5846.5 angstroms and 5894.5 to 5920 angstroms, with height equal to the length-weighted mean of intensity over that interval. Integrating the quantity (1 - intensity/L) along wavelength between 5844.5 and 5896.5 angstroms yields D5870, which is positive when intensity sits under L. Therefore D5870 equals 4.0 angstroms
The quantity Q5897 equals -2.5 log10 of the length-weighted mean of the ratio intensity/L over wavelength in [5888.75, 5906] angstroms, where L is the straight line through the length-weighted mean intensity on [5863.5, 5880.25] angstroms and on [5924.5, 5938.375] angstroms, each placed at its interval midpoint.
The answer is 0.13 mag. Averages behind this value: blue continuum 26.2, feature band 23.8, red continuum 27.5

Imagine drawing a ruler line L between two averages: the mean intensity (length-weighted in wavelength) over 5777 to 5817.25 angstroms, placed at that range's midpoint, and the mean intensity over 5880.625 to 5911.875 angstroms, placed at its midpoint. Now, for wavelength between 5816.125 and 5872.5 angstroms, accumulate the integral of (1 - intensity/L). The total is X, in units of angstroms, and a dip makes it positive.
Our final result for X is -3.0 angstroms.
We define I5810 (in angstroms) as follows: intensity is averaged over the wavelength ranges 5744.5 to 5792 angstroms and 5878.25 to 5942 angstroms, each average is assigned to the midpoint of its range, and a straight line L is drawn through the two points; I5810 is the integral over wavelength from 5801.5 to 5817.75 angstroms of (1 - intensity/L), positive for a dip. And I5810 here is 0.0 angstroms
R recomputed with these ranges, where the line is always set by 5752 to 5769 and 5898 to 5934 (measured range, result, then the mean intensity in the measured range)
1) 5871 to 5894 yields 1.81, 24.6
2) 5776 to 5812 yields 0.02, 26.4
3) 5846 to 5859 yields 0.73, 25.1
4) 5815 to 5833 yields -1.32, 28.4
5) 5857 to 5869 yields 0.92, 24.6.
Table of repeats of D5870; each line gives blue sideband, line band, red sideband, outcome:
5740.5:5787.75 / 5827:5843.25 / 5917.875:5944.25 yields -1.4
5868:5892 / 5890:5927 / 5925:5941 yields 1.2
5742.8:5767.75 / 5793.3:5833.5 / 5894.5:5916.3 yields -1.8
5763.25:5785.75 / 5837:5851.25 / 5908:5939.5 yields 0.3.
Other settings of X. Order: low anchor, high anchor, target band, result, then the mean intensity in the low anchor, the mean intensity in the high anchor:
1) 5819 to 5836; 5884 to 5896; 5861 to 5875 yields -0.29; 29.4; 22.6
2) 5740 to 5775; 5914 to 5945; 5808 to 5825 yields -0.40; 26.4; 26.5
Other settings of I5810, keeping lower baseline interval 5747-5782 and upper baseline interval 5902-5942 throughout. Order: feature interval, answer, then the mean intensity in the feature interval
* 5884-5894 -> 1.5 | 22.4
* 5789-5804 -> 0.0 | 26.4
